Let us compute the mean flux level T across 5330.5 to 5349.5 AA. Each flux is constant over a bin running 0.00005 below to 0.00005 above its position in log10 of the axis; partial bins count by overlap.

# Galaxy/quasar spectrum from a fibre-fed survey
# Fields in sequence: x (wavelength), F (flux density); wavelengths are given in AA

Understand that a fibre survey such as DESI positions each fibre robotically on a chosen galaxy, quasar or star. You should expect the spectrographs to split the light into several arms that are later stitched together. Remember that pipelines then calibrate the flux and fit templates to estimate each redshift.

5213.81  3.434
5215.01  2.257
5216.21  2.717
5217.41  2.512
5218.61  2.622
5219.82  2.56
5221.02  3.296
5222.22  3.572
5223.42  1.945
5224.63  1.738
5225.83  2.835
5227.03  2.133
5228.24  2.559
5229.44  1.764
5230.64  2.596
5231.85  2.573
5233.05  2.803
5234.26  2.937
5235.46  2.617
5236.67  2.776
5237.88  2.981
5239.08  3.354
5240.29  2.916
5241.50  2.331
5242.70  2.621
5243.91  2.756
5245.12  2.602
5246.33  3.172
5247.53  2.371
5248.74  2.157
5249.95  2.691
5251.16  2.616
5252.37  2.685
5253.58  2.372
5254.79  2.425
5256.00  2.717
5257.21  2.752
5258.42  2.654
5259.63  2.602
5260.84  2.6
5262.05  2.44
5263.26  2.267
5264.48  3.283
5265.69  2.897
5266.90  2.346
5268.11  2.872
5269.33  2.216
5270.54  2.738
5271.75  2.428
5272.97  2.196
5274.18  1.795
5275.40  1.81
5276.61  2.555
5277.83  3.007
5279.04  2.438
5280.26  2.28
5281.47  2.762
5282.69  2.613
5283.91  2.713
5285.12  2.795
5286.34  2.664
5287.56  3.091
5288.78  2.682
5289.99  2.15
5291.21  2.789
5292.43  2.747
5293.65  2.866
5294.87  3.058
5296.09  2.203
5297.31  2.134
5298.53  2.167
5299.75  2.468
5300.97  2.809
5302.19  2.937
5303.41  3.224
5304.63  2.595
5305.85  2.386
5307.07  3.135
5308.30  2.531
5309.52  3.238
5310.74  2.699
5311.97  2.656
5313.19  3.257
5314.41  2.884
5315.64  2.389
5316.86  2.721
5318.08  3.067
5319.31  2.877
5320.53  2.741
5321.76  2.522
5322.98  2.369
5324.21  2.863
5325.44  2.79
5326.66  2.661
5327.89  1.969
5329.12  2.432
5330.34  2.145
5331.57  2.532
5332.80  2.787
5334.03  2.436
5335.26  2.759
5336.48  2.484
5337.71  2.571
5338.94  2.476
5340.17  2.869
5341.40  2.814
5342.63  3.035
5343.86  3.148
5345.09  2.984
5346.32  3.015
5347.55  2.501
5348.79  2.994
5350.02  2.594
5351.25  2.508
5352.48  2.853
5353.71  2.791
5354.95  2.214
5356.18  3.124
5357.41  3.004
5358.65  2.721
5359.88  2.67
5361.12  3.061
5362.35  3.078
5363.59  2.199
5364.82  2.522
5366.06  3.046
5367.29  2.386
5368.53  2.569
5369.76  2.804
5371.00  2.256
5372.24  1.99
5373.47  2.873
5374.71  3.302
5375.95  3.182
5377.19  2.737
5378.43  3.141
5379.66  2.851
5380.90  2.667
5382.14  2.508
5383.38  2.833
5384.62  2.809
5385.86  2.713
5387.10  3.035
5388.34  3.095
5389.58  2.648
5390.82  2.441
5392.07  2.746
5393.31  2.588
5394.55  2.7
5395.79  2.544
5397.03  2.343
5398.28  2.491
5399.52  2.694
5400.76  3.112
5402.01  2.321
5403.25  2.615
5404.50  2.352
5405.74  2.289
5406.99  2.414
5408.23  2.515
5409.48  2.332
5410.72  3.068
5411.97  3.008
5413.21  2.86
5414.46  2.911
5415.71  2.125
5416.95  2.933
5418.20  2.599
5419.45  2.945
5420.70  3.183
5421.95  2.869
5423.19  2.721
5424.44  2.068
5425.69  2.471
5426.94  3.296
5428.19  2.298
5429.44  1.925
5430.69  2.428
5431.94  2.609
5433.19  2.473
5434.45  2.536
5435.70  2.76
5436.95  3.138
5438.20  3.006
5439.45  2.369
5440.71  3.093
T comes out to 2.74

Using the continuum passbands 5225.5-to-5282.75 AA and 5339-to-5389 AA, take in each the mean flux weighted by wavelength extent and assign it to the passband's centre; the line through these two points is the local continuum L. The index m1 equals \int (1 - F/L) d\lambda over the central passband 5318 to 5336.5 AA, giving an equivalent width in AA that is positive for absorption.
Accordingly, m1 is 0.9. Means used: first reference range 2.58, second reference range 2.78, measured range 2.58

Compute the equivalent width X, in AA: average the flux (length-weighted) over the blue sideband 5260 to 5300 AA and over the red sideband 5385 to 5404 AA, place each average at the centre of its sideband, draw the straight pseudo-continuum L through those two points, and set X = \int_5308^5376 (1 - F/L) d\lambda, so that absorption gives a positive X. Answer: -2.5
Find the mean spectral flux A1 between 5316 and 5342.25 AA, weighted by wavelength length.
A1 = 2.62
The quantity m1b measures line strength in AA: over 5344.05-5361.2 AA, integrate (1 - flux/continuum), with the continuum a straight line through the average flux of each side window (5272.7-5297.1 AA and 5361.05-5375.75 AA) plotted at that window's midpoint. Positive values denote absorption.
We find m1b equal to -0.9 AA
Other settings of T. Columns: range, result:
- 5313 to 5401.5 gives 2.71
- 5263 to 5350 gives 2.65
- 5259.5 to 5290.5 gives 2.55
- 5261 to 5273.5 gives 2.57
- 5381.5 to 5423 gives 2.69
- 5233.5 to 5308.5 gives 2.63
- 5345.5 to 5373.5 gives 2.68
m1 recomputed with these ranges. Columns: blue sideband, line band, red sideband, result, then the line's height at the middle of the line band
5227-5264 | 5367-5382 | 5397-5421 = -0.5 AA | 2.65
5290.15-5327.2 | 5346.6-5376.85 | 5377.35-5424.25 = -0.2 AA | 2.71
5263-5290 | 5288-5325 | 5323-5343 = -1.9 AA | 2.58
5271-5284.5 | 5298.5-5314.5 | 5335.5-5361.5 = -1.5 AA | 2.57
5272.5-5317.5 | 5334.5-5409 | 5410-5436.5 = -1.4 AA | 2.66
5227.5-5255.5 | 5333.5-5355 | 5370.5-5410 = -0.7 AA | 2.65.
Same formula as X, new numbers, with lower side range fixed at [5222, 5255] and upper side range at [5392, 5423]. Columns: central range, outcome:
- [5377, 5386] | -0.5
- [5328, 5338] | 0.5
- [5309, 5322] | -1.0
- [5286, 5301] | 0.1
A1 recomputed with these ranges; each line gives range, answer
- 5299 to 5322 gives 2.8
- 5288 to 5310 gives 2.67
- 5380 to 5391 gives 2.76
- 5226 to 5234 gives 2.45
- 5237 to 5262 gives 2.67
